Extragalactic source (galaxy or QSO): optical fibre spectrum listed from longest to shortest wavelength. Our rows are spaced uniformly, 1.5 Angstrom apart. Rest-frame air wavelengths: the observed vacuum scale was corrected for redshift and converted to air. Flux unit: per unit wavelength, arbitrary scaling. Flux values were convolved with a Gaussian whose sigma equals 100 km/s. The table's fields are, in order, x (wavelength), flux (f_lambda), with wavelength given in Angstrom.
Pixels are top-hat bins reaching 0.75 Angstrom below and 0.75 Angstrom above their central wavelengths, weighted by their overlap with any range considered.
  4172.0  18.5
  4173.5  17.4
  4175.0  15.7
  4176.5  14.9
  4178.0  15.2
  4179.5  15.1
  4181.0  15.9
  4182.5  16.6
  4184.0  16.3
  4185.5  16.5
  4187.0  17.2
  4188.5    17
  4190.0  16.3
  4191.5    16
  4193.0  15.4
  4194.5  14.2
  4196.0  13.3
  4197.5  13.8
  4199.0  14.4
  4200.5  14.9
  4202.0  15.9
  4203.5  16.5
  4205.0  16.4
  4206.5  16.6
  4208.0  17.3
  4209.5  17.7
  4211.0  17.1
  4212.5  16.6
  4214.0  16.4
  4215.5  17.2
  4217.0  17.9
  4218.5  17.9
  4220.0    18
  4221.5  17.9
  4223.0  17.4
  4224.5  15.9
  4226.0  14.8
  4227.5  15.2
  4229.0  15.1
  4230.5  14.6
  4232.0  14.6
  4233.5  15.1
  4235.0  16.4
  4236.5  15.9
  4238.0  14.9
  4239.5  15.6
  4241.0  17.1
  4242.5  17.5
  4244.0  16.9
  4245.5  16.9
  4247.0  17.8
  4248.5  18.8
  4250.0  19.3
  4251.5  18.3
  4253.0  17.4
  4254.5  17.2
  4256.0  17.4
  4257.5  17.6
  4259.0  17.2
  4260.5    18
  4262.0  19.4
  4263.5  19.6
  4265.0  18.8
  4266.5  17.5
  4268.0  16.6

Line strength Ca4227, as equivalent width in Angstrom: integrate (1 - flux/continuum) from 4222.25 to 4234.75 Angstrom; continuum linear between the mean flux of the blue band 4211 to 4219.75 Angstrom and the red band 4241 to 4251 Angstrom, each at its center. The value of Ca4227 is 1.5 Angstrom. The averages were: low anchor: 17.2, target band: 15.4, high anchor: 17.8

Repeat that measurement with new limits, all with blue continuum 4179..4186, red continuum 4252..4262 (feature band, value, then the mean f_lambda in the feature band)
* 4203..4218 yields -0.3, 17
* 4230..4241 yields 1.1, 15.4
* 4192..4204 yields 1.2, 14.8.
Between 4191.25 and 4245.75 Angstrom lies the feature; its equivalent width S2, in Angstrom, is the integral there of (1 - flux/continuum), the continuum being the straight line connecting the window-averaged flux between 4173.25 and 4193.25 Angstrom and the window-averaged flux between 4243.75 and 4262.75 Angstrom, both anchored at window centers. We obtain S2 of 2.9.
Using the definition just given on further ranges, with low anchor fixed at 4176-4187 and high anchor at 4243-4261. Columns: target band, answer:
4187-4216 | 0.8 Angstrom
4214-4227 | -0.1 Angstrom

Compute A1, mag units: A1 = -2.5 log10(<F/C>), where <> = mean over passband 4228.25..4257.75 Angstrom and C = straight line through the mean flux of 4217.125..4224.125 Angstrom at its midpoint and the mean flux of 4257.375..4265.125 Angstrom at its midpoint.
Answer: 0.09 mag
